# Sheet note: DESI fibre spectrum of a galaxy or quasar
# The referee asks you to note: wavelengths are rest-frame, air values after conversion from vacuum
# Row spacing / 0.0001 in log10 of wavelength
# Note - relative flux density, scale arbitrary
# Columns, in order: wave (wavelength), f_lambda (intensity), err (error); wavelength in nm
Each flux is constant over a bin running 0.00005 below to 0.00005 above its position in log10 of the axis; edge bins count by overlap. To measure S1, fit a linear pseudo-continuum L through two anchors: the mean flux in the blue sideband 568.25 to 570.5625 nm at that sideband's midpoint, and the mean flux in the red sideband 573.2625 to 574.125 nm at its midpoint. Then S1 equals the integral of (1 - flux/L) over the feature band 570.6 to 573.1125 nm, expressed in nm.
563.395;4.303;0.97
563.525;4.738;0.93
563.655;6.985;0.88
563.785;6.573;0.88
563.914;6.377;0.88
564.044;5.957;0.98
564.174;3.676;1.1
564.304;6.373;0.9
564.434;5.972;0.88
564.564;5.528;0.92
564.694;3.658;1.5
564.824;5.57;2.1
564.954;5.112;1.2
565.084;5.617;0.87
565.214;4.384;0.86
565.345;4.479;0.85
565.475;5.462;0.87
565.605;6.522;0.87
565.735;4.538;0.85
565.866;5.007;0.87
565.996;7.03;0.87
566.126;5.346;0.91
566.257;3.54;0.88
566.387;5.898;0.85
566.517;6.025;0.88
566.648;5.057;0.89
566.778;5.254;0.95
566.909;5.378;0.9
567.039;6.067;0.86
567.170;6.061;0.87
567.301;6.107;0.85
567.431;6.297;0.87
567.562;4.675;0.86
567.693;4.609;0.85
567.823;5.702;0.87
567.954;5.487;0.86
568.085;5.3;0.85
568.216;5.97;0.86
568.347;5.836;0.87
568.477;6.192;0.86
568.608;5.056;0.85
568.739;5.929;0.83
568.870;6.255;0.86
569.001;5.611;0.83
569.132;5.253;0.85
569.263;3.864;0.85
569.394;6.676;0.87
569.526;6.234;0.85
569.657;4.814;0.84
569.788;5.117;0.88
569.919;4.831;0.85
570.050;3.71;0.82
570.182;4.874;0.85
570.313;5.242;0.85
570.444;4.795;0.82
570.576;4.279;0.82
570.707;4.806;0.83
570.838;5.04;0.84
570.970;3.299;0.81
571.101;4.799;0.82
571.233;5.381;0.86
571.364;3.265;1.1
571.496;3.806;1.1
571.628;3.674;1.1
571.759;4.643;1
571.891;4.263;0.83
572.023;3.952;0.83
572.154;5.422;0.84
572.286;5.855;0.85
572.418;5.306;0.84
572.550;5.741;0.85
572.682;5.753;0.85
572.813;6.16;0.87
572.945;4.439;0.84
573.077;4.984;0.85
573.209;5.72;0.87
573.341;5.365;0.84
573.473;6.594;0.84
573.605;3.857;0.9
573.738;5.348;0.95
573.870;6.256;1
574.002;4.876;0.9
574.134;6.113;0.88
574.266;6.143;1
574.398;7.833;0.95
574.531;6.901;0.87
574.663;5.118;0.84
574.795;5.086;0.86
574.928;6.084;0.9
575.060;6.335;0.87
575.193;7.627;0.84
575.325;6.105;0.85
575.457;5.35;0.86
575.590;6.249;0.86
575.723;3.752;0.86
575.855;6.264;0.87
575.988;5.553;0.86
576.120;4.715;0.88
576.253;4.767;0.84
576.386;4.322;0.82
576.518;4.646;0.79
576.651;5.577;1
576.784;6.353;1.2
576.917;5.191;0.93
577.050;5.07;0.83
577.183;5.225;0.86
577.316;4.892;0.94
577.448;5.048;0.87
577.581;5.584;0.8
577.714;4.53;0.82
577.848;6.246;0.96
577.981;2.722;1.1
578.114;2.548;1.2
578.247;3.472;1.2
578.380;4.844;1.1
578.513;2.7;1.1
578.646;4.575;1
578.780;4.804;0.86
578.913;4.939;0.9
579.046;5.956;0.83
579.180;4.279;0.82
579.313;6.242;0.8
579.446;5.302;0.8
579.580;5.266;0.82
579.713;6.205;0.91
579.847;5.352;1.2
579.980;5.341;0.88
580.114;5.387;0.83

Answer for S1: 0.29 nm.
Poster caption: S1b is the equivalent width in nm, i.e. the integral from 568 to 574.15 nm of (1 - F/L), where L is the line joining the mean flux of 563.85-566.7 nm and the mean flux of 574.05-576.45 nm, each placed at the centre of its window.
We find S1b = 0.529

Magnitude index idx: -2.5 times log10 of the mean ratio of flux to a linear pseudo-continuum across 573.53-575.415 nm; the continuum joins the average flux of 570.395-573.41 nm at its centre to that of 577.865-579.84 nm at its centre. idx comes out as -0.250 mag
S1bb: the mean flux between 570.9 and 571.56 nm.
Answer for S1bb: 4.11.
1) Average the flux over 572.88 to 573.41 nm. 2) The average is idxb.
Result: 5.14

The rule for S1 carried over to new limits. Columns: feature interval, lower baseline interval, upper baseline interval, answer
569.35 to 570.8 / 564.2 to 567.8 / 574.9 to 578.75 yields 0.066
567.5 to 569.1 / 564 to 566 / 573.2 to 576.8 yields -0.049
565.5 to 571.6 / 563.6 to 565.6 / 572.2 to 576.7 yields 0.331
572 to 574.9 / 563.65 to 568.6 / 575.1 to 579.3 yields -0.257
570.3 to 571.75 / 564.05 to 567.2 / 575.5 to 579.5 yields 0.210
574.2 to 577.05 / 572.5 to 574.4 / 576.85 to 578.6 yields -0.373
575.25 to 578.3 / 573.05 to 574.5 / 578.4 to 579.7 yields 0.195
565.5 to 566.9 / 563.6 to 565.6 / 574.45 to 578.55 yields 0.002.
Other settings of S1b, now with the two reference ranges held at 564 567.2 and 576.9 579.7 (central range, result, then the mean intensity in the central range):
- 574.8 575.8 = -0.202 nm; 5.88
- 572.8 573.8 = -0.056 nm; 5.26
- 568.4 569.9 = -0.104 nm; 5.53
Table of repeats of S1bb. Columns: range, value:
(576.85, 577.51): 5.09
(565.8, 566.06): 6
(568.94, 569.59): 5.52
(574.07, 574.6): 6.74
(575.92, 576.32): 5.01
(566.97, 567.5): 6.12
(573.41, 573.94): 5.5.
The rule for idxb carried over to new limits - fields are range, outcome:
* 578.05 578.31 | 3.01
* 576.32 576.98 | 5.22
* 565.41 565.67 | 6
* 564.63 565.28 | 4.87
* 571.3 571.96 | 3.93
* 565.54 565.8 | 5.54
